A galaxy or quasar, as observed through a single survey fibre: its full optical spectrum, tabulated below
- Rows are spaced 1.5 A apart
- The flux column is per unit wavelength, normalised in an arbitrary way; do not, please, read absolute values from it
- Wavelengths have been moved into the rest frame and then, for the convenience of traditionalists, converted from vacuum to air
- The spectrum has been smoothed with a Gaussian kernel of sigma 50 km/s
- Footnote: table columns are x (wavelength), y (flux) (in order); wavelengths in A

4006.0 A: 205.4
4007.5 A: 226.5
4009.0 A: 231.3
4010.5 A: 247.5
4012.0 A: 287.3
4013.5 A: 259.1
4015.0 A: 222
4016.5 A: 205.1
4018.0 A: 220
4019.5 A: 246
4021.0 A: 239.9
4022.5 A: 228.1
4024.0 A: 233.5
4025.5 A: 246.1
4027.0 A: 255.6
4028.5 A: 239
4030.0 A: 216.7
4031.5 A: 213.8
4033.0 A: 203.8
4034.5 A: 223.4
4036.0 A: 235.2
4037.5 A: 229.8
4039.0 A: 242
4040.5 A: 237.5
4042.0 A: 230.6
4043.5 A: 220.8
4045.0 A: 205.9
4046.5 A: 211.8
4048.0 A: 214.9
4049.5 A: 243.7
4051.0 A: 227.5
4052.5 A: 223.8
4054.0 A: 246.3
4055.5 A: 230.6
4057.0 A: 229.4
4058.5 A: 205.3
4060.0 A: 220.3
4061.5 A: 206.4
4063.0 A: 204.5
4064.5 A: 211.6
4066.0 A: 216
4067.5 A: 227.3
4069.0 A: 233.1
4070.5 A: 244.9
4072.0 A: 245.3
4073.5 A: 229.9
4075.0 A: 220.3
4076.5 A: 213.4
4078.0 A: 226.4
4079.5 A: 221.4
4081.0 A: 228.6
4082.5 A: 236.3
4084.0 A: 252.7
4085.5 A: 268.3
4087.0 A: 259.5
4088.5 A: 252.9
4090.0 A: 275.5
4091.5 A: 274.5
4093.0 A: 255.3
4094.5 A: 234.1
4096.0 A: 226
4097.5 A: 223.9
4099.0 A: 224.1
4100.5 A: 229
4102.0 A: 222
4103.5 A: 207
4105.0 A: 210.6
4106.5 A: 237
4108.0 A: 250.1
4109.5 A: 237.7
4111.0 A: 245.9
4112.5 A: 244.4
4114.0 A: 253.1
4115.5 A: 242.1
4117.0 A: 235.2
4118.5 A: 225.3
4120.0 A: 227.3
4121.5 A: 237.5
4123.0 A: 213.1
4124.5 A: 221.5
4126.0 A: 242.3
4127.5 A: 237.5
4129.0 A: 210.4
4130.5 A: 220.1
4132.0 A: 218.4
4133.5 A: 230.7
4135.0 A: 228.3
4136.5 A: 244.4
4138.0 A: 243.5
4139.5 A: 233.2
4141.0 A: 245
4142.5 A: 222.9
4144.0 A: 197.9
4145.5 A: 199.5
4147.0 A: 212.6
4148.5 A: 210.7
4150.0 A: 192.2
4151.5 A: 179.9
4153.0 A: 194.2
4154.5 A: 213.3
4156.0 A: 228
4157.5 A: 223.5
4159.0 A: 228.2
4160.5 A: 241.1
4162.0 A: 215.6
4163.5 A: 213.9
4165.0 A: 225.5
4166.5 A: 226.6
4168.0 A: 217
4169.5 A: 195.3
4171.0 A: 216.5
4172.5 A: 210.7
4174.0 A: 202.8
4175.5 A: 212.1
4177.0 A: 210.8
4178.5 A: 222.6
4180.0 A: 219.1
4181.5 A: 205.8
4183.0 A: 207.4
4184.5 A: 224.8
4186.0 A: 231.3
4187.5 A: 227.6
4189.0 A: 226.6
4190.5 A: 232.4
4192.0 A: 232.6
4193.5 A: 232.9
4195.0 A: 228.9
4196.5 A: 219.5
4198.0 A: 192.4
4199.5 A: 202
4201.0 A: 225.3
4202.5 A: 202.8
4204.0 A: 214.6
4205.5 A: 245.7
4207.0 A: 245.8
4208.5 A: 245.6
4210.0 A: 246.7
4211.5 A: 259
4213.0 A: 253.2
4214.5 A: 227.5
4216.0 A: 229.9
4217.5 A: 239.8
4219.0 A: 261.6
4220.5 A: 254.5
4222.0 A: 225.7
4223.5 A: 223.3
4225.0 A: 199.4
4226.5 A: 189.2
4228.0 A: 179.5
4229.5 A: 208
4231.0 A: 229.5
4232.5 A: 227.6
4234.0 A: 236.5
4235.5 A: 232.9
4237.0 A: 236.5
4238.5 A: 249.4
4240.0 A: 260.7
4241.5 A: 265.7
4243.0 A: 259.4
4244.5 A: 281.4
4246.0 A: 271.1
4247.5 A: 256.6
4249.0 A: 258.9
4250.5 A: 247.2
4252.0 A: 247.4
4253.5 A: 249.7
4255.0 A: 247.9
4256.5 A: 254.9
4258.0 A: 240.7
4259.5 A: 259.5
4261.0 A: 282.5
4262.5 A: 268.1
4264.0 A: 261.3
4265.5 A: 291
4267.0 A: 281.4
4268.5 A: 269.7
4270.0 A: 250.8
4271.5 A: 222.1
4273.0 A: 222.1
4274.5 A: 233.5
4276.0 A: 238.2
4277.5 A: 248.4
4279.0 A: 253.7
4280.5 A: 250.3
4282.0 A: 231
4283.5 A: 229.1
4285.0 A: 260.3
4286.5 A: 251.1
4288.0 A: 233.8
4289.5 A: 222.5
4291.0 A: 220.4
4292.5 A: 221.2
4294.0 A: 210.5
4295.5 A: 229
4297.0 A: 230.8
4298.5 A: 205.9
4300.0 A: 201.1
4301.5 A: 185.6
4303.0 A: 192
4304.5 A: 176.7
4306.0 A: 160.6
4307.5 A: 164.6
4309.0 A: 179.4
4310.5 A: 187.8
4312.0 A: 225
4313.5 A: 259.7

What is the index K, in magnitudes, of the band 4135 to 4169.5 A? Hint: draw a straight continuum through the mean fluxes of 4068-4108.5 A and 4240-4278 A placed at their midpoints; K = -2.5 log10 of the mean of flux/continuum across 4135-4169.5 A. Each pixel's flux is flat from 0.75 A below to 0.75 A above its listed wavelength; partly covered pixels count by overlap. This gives 0.12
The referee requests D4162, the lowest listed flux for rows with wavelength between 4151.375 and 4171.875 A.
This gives 179.9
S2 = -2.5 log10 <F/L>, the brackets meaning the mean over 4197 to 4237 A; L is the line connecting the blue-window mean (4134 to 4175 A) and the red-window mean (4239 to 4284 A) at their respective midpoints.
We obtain 0.06 mag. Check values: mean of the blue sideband 217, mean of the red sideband 255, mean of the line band 227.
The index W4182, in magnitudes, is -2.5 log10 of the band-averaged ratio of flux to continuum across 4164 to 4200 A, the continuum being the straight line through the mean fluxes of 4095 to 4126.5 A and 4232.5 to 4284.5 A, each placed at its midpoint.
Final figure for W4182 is 0.112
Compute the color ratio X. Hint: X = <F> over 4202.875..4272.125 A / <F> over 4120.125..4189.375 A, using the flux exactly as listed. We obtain 1.1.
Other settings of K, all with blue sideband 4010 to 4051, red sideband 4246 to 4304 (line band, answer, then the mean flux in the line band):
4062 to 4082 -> 0.04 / 225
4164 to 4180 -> 0.11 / 214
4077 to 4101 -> -0.04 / 243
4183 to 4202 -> 0.07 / 222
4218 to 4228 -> 0.08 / 223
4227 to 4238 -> 0.09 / 221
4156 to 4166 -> 0.06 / 225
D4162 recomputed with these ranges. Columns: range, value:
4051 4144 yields 197.9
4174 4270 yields 179.5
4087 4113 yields 207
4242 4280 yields 222.1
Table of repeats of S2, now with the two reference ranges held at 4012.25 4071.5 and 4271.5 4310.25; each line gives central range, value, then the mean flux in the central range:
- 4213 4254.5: -0.091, 239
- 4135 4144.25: -0.043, 233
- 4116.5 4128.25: -0.026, 230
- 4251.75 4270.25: -0.198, 263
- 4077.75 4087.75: -0.078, 243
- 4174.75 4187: 0.025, 217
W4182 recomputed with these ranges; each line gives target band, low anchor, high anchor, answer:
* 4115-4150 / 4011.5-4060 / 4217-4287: 0.05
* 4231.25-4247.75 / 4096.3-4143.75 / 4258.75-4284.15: -0.02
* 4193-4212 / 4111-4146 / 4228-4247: 0.06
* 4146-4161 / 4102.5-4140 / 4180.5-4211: 0.08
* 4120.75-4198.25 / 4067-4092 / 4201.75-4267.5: 0.11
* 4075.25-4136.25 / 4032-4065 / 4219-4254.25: -0.03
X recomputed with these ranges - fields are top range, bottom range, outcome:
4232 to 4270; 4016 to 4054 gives 1.13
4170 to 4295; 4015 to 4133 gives 1.02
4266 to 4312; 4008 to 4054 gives 0.96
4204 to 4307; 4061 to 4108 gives 1.02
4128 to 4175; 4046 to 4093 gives 0.93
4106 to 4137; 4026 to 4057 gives 1.02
